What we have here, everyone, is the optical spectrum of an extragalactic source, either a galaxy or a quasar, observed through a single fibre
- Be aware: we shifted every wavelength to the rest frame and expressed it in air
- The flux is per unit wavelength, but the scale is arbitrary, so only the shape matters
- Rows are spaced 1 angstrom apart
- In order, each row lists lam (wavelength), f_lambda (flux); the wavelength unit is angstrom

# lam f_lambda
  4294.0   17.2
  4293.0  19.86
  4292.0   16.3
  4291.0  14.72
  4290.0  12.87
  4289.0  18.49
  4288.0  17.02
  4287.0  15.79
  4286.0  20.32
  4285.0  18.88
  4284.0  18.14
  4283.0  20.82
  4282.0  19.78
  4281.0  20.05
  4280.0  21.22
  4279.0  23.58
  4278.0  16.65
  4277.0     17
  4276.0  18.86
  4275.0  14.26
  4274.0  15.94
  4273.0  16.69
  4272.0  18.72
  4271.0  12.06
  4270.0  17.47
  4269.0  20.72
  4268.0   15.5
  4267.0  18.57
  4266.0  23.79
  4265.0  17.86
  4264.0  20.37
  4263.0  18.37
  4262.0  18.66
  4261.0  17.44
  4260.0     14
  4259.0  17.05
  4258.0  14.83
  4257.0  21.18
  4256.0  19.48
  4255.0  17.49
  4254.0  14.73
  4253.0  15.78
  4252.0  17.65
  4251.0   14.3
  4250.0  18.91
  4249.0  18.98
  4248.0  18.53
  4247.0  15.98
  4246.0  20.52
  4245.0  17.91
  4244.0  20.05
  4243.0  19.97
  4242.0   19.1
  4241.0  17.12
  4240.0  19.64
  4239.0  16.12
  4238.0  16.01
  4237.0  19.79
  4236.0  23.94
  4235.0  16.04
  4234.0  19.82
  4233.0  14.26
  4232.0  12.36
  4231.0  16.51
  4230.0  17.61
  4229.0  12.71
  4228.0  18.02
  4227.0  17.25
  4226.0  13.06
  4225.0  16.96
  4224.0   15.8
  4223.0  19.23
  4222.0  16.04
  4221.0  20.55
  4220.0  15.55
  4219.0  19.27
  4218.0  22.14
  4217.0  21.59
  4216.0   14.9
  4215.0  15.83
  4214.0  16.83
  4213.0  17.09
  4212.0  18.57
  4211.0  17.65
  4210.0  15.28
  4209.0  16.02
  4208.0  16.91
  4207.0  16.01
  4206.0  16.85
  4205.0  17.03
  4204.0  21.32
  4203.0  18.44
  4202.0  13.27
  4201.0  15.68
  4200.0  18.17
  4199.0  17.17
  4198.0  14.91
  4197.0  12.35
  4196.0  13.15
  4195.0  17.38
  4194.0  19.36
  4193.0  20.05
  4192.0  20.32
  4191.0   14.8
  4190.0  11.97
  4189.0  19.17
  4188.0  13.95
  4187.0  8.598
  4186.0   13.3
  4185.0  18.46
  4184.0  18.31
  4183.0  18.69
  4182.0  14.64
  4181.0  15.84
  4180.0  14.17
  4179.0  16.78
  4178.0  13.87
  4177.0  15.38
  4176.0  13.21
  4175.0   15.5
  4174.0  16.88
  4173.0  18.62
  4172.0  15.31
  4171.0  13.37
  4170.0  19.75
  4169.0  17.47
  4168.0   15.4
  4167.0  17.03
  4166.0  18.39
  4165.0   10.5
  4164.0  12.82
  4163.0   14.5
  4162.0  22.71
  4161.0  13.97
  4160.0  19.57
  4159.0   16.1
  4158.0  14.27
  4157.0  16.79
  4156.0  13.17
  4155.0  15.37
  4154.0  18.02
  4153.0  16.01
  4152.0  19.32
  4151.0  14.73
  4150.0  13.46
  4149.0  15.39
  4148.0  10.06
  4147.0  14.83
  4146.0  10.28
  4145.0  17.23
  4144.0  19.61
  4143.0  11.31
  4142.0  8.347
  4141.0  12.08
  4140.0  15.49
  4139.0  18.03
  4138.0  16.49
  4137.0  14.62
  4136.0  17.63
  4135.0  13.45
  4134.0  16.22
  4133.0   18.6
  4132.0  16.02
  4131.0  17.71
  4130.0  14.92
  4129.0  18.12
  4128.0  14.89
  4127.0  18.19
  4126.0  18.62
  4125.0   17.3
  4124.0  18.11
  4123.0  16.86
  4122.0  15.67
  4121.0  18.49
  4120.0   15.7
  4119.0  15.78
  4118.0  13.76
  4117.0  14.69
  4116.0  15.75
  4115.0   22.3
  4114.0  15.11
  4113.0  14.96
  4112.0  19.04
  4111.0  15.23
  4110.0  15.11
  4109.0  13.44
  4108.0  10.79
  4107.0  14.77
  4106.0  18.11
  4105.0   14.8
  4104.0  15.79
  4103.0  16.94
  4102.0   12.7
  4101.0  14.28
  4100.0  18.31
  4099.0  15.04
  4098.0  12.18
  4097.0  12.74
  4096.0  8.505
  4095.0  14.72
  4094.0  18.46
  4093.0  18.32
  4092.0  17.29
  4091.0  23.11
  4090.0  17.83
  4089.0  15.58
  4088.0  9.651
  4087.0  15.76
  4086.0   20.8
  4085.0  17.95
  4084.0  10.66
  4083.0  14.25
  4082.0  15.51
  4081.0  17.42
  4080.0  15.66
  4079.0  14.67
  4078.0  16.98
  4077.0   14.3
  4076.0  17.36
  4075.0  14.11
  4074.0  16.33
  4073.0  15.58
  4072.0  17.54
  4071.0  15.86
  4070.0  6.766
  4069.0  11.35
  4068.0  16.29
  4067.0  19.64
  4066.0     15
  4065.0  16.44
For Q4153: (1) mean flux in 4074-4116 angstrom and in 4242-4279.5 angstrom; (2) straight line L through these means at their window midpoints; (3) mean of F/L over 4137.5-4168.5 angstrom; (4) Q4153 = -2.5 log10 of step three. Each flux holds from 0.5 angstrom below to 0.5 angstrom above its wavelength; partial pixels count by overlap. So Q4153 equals 0.08 mag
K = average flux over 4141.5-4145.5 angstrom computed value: 14.1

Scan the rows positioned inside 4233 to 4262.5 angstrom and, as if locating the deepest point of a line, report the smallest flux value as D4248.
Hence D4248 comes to 14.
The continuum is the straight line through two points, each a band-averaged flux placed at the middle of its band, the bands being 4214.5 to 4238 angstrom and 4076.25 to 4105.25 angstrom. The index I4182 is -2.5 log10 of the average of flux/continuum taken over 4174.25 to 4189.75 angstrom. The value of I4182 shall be 0.10 mag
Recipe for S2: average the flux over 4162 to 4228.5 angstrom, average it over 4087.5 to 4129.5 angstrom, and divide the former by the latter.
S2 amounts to 1.04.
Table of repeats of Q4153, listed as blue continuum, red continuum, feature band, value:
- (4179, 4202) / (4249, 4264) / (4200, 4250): -0.05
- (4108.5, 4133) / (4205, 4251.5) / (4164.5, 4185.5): 0.06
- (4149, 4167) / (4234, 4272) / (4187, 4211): 0.03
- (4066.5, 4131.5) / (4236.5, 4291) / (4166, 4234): 0.04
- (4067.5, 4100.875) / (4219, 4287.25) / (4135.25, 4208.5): 0.06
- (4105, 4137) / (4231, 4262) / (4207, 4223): -0.02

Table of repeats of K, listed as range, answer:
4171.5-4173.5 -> 17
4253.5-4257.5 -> 18.2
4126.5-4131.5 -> 16.8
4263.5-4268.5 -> 19.2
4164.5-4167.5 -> 15.3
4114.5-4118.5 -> 16.6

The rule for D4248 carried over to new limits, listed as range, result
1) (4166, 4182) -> 13.21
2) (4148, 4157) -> 10.06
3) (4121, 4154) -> 8.347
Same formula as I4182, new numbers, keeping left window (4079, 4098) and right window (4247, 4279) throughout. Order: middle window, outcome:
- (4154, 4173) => 0.03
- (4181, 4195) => 0.03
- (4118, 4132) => -0.05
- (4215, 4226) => -0.05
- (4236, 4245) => -0.09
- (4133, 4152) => 0.11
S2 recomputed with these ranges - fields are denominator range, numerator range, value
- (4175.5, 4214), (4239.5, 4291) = 1.11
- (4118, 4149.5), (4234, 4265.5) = 1.15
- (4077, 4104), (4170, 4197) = 1.02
